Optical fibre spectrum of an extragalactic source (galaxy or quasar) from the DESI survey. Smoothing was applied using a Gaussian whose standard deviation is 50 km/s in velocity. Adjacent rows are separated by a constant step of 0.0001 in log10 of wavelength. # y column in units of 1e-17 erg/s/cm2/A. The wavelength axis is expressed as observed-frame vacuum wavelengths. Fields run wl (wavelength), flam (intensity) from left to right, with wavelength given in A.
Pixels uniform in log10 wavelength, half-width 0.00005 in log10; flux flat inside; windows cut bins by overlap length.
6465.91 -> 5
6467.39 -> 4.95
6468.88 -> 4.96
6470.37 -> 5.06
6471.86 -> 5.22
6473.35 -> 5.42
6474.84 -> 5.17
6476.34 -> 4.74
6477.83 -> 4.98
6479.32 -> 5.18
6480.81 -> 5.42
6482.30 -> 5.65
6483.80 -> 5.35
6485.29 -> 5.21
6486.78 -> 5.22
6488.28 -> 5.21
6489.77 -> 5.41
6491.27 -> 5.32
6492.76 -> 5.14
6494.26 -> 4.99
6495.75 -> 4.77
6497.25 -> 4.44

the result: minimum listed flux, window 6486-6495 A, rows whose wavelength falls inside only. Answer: 4.99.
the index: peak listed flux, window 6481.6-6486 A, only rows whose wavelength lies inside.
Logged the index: 5.65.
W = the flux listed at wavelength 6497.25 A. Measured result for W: 4.44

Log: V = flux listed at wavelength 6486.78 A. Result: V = 5.22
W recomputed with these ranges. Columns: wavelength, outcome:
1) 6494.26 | 4.99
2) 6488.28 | 5.21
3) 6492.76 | 5.14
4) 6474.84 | 5.17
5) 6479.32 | 5.18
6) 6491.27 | 5.32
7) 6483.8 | 5.35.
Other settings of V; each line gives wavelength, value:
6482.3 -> 5.65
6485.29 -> 5.21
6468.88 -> 4.96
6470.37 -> 5.06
